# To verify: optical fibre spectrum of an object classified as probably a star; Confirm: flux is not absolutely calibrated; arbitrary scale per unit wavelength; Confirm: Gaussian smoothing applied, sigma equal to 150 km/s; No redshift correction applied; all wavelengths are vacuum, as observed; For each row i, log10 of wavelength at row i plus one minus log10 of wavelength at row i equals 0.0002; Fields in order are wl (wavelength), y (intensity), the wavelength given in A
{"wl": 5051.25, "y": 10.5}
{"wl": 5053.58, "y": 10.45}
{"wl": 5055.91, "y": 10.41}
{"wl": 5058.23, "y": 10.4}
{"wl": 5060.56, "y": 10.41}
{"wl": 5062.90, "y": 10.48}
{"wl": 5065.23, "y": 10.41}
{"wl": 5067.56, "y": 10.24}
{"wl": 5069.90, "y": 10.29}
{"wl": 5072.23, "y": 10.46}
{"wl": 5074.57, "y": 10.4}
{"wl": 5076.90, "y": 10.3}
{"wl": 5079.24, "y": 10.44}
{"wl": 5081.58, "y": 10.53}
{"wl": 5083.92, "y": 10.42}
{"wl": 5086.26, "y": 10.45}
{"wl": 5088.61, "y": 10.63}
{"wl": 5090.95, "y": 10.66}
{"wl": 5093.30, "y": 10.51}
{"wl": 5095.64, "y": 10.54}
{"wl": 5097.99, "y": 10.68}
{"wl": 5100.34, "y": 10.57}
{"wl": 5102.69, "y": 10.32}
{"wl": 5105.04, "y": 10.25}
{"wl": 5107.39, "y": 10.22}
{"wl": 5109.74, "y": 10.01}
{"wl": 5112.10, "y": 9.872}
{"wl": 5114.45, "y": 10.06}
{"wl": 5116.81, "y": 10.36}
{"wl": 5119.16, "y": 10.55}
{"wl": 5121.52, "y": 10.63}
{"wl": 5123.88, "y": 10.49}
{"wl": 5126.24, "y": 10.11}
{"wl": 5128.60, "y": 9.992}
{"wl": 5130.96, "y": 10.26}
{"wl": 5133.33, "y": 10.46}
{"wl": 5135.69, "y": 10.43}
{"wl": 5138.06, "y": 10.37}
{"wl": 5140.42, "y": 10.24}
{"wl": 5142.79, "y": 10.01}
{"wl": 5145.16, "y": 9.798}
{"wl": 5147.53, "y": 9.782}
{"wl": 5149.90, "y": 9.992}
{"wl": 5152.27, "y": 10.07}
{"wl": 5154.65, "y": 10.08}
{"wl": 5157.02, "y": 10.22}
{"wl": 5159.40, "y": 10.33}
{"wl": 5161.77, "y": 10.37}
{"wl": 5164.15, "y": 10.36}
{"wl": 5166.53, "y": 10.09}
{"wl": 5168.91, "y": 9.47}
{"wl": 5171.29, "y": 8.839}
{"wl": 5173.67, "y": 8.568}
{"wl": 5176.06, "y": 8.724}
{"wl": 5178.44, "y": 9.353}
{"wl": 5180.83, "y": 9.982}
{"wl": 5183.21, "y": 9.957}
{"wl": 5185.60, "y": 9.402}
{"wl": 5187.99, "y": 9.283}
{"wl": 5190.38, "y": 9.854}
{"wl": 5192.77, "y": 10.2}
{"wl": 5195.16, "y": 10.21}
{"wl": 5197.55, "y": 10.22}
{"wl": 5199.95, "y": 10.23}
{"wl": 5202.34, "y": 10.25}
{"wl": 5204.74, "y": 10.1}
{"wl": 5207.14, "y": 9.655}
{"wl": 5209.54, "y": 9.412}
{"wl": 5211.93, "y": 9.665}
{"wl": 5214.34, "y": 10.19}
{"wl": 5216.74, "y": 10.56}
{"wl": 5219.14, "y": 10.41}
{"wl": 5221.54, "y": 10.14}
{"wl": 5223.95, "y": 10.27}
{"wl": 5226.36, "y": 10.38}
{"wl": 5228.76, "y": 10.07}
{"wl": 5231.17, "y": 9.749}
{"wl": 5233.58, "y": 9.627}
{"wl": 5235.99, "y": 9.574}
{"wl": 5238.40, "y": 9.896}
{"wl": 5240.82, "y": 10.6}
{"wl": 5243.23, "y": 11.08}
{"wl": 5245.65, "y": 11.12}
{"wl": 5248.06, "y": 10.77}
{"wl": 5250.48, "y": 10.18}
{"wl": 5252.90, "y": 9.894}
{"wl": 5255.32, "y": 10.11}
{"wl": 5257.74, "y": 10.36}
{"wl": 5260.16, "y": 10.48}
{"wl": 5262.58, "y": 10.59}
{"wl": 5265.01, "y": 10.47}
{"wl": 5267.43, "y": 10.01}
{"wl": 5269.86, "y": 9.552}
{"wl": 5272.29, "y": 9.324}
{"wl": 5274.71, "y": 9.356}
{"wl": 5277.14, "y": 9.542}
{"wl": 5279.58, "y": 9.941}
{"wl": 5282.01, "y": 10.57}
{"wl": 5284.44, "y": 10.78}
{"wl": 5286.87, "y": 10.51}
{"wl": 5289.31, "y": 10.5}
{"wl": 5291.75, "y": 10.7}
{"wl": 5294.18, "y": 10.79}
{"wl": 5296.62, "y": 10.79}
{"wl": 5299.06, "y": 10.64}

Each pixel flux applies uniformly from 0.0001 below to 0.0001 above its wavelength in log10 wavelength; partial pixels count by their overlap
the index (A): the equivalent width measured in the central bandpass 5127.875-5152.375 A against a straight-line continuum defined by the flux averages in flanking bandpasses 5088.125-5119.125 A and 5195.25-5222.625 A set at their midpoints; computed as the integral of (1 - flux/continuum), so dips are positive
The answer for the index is 0.3 A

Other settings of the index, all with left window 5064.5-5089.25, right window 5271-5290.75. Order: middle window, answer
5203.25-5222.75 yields 0.3 A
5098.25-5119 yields 0.2 A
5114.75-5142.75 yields 0.0 A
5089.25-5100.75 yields -0.2 A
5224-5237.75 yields 0.3 A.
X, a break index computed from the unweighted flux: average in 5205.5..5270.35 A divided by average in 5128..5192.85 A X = 1.0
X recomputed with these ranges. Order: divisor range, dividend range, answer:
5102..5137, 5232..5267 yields 1.01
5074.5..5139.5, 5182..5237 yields 0.96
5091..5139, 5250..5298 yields 0.99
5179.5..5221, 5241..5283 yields 1.02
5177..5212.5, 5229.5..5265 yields 1.04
